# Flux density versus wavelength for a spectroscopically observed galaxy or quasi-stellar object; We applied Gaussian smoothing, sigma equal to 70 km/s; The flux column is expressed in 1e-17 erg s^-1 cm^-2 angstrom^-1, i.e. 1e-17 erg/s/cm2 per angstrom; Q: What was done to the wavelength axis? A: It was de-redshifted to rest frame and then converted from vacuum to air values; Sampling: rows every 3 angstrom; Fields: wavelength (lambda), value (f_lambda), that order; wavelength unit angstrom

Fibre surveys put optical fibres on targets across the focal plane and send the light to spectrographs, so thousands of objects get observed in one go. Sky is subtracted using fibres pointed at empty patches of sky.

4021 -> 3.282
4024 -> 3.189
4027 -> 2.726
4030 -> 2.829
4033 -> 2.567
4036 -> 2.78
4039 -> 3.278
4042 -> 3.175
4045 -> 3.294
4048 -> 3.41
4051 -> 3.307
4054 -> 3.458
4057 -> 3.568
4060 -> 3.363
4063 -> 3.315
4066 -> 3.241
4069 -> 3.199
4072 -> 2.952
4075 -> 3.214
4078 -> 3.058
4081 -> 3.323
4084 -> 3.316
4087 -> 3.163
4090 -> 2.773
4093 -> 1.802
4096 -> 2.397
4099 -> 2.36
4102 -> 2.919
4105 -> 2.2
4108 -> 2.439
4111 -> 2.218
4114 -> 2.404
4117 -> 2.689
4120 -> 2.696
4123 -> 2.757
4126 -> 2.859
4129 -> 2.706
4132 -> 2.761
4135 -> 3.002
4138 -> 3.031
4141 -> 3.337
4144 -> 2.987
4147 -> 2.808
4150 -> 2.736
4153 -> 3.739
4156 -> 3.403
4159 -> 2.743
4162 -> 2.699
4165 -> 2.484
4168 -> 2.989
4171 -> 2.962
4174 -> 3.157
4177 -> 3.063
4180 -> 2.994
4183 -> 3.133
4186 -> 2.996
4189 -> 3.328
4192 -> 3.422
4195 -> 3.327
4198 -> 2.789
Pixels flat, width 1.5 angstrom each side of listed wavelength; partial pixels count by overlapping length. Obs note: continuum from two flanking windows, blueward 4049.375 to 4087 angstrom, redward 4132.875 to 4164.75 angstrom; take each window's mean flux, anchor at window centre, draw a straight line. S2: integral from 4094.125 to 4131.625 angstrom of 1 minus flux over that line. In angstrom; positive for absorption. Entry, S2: 6.9 angstrom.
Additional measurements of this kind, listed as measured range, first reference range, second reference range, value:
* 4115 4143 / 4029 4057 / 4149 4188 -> 1.8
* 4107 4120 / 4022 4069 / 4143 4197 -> 2.7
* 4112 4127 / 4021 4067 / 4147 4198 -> 2.1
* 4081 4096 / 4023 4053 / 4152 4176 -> 1.3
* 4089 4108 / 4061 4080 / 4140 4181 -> 4.4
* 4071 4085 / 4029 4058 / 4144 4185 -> -0.3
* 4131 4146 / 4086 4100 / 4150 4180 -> -1.1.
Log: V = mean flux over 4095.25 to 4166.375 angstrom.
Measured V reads 2.77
